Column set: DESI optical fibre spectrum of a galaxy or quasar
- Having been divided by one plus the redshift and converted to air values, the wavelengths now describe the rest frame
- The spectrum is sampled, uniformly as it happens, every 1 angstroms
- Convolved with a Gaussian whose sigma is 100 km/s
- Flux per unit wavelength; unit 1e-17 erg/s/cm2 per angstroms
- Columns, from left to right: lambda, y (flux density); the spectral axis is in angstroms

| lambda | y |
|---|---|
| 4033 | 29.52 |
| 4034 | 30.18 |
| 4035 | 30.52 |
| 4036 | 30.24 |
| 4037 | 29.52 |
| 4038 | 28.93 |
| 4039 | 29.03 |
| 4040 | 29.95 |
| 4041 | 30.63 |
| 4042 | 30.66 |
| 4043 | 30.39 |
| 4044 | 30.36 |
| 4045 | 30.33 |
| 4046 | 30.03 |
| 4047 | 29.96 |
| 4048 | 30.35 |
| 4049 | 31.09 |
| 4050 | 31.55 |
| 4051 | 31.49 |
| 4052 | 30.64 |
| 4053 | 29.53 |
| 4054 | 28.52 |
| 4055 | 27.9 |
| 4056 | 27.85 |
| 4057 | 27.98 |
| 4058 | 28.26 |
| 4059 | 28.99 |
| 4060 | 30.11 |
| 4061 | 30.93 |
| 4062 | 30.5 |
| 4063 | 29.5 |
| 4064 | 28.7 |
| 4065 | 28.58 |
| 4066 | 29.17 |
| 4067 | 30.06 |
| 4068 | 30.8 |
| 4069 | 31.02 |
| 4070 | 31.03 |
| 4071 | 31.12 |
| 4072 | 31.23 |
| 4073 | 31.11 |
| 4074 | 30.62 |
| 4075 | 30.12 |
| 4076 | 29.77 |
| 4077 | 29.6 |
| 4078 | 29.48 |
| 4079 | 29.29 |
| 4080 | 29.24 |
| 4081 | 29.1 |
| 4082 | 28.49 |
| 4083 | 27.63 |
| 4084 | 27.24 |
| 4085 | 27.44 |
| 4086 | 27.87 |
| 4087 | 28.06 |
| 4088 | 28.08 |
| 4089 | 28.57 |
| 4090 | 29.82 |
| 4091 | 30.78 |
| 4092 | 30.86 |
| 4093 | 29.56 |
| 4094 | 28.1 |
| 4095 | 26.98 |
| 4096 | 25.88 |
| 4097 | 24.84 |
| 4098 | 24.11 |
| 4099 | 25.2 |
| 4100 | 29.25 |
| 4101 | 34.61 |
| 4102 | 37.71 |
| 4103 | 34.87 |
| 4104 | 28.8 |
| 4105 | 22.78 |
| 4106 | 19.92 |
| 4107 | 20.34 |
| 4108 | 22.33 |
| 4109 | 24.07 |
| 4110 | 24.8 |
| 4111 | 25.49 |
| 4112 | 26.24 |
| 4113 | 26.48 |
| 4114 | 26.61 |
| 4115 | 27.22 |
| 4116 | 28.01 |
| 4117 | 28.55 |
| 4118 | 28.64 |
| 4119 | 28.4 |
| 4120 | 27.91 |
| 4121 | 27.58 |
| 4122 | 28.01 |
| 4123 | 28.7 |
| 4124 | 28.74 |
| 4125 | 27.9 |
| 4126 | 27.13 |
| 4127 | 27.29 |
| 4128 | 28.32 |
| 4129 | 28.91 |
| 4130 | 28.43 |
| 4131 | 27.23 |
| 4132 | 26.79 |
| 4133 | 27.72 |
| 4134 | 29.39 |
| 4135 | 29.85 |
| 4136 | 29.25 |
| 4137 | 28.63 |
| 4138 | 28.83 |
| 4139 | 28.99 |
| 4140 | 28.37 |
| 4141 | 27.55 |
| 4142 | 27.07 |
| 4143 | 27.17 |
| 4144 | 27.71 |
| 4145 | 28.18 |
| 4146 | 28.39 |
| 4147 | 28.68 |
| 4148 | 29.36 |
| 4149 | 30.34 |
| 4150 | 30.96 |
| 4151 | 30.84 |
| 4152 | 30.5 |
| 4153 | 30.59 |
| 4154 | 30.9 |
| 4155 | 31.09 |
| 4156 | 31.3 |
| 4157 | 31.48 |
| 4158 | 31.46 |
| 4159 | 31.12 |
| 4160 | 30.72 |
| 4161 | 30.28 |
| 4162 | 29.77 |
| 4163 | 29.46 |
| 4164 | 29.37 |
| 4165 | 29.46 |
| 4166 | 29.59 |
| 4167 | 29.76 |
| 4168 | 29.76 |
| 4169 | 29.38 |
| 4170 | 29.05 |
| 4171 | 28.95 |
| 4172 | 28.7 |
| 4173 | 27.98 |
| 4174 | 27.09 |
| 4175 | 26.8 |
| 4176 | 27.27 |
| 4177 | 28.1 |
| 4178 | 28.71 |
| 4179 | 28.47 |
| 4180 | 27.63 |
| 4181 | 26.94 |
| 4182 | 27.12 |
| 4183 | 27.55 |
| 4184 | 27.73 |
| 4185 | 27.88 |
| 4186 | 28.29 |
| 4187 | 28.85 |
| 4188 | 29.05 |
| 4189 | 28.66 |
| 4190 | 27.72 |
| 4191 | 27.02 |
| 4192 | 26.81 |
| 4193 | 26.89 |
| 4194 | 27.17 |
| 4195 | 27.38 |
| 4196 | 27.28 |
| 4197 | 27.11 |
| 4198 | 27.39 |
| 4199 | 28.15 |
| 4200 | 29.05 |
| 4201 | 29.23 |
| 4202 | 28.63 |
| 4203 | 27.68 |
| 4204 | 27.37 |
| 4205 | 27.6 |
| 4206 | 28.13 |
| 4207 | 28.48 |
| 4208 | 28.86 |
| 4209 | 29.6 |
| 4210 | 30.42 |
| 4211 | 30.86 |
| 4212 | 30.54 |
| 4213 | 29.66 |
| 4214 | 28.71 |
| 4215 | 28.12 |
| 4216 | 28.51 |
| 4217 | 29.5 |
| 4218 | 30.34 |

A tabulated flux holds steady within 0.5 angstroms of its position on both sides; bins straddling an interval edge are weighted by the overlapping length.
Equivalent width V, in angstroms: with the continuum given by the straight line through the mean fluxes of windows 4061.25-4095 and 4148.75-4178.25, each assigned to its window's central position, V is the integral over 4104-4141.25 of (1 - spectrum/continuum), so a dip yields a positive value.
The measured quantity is 3.1 angstroms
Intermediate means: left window 29.4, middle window 27.1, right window 29.7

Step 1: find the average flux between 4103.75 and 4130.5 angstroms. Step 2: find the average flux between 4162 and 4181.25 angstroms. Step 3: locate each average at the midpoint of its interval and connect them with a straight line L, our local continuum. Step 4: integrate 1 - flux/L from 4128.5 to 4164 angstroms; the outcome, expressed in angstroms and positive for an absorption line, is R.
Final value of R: -2.2 angstroms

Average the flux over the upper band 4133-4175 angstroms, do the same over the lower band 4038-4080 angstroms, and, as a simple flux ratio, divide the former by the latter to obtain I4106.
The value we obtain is 0.98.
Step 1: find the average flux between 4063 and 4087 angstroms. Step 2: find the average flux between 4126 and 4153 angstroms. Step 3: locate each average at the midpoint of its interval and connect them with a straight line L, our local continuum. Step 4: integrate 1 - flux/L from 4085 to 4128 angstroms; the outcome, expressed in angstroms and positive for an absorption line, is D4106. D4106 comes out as 2.2 angstroms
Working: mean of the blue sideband 29.5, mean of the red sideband 28.7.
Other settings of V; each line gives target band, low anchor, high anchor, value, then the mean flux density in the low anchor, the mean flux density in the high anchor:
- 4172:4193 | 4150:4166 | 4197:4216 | 1.3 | 30.5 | 28.8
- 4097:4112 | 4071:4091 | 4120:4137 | 1.1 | 29.2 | 28.2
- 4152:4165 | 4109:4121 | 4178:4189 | -1.4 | 27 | 28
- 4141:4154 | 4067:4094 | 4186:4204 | -0.3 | 29.5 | 27.9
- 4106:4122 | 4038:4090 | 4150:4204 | 1.7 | 29.6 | 28.8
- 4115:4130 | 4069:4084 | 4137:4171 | 0.8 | 29.8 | 29.6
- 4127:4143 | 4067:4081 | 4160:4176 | 0.6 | 30.3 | 29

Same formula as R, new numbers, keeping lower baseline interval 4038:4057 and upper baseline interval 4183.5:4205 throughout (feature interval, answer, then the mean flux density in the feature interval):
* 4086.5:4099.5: 0.68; 27.8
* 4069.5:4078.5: -0.27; 30.5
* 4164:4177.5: -0.21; 28.6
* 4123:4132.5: 0.30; 27.9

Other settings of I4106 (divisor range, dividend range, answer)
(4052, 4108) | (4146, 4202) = 1.00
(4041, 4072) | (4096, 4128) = 0.91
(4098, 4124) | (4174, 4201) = 1.02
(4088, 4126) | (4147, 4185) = 1.06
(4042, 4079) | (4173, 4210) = 0.93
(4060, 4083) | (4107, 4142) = 0.92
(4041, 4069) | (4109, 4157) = 0.95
